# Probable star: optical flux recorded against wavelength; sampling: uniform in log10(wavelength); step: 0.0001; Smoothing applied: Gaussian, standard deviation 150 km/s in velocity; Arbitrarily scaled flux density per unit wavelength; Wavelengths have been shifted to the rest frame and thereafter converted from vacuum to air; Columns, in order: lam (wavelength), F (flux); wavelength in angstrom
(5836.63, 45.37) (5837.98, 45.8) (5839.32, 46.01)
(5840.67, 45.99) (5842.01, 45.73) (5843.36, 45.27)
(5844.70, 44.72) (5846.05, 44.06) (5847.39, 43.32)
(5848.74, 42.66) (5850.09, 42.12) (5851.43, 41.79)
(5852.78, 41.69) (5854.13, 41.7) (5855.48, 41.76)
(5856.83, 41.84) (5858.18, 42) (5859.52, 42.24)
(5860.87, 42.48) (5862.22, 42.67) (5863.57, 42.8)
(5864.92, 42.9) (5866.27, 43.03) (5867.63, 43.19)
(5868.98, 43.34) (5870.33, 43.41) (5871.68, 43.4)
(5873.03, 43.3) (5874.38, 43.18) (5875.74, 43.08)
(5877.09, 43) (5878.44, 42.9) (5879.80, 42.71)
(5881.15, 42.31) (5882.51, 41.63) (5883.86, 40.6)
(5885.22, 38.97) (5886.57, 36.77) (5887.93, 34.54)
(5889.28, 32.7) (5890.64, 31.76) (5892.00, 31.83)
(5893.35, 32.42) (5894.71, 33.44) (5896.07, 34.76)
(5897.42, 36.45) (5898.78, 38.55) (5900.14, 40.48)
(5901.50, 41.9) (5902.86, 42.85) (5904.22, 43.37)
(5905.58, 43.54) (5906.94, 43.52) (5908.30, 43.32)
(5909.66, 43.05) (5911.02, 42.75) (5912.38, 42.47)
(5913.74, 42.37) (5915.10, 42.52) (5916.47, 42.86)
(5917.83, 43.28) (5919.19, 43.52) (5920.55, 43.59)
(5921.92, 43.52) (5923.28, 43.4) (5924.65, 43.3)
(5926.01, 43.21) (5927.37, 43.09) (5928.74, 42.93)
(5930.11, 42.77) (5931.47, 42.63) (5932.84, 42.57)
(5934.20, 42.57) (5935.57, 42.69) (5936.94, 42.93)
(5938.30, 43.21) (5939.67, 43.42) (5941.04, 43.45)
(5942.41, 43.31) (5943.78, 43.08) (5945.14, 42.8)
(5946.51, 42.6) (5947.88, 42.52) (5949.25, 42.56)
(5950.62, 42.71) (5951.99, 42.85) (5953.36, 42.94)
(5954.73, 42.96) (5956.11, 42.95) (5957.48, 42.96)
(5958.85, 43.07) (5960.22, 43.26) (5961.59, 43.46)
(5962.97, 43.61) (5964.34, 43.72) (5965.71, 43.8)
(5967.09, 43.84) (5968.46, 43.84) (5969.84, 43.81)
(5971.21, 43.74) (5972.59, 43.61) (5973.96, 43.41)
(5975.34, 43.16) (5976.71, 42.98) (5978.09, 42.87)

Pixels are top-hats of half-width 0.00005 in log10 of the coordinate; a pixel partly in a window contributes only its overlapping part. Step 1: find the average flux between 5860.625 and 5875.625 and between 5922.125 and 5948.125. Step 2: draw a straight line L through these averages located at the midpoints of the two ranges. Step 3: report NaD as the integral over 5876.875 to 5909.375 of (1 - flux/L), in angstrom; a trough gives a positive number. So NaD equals 3.1 angstrom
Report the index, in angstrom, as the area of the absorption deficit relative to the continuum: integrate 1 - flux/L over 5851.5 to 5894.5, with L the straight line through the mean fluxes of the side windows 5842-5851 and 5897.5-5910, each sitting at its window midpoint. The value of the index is 2.4 angstrom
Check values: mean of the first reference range 43.8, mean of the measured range 40.6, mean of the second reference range 42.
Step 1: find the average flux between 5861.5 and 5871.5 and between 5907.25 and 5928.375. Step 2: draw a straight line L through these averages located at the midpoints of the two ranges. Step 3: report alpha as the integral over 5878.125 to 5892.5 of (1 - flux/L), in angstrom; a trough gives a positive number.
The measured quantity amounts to 1.7 angstrom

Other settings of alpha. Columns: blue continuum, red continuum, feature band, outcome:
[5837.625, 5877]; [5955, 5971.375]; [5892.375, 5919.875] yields 1.64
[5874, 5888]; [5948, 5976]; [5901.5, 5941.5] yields -0.81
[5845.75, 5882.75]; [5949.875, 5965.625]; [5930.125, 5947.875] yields 0.06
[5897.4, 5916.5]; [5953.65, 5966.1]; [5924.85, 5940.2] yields -0.08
